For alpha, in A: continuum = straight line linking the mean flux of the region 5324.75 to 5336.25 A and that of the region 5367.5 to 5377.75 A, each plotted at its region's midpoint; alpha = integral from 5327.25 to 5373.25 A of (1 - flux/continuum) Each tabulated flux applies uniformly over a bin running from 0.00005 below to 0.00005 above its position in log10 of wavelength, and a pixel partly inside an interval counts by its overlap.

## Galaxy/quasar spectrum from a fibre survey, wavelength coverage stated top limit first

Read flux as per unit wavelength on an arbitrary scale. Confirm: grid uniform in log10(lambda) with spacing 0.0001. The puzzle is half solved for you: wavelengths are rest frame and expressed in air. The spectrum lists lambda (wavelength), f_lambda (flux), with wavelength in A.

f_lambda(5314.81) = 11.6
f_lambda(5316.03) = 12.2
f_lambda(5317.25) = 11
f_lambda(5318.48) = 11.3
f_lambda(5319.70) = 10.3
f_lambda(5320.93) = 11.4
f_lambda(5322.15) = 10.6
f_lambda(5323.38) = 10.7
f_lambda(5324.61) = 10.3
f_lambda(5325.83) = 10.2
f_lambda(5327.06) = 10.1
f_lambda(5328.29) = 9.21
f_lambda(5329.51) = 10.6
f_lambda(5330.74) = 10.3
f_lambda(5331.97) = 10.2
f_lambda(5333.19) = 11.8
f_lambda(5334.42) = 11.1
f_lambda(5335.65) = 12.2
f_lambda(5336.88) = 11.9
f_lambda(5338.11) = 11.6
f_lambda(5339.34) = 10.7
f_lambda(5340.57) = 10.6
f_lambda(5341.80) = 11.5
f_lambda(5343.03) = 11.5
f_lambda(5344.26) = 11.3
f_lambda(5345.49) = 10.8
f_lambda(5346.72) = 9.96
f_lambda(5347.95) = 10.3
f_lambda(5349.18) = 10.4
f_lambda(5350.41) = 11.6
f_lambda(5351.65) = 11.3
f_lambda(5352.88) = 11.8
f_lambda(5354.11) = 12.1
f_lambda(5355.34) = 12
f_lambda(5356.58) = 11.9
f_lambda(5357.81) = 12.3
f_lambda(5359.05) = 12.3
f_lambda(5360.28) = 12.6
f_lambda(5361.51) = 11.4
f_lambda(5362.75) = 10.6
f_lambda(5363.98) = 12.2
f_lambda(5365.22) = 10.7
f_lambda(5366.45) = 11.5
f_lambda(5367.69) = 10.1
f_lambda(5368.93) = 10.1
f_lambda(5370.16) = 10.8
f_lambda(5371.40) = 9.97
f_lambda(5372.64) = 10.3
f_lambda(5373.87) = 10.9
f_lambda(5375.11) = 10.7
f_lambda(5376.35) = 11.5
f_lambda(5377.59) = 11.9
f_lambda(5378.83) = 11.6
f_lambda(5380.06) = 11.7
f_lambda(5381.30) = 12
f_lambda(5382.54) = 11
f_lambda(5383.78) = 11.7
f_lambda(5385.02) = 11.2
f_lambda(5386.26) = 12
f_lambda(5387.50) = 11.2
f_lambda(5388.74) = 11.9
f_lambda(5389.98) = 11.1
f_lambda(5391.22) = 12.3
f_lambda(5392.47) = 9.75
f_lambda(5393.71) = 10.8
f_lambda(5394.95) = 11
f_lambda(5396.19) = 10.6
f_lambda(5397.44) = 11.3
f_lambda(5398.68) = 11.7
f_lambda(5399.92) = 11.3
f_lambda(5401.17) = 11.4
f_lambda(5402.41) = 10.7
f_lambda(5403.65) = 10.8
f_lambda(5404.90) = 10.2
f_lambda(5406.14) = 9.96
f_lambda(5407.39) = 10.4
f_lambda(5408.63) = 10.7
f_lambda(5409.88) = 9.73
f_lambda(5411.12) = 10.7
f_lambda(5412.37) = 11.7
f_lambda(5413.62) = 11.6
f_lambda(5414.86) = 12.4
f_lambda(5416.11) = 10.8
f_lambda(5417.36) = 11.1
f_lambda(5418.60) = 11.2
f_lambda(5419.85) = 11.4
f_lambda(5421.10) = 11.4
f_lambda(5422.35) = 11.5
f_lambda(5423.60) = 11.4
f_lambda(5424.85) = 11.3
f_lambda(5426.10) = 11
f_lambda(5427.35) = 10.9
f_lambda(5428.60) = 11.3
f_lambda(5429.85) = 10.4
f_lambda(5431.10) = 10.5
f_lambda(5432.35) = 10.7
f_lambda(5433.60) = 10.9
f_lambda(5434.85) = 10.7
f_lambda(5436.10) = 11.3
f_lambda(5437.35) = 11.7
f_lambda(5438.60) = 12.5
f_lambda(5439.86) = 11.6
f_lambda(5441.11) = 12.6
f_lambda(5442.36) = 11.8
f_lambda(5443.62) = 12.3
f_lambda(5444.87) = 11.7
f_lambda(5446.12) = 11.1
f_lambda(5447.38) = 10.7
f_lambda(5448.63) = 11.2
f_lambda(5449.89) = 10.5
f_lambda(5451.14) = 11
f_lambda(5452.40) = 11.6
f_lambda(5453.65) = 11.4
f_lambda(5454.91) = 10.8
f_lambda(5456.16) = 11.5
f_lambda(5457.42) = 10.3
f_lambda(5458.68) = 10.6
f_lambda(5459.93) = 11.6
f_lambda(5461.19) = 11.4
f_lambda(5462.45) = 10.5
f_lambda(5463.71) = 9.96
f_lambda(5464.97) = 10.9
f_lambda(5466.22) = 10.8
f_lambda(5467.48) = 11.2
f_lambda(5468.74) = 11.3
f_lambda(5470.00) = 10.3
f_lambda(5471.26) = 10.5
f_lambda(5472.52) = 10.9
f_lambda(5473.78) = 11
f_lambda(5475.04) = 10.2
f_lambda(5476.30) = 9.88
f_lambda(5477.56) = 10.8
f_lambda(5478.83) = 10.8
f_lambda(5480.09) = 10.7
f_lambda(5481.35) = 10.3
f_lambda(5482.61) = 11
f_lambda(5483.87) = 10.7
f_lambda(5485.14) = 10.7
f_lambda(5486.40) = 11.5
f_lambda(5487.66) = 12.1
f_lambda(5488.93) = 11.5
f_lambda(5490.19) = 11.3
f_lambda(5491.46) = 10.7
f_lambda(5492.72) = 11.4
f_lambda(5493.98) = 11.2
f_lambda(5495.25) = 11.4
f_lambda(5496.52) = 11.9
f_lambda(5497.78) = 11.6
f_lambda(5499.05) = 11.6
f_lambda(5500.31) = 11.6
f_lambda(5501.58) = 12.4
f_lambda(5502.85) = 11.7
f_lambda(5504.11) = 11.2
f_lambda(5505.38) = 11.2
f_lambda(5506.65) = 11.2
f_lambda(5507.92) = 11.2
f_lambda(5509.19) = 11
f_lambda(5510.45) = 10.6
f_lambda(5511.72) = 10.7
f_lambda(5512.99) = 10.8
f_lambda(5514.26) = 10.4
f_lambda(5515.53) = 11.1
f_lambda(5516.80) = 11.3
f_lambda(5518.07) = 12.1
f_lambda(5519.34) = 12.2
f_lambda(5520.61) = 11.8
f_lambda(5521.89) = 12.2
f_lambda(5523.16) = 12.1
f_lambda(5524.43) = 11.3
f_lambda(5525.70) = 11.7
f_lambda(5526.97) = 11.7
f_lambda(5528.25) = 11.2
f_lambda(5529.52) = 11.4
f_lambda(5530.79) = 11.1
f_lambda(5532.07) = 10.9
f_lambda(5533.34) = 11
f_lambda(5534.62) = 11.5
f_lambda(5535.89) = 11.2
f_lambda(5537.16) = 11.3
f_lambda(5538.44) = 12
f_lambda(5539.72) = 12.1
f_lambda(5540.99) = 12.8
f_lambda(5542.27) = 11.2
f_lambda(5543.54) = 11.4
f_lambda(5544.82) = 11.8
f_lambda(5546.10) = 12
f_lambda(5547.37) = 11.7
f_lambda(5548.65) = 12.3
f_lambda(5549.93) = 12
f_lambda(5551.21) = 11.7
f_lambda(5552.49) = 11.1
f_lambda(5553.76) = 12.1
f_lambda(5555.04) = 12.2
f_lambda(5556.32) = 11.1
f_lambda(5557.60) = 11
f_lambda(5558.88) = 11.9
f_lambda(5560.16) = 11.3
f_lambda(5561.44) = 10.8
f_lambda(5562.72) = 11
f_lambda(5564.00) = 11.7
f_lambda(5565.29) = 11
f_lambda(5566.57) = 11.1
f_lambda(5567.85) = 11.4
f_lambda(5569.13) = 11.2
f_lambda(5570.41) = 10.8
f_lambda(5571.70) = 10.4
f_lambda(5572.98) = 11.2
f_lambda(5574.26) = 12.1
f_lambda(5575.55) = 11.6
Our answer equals -2.0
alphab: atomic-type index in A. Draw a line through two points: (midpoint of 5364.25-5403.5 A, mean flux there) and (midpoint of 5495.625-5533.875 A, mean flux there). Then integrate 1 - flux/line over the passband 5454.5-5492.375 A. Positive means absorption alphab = 1.5 A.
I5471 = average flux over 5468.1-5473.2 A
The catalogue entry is 10.7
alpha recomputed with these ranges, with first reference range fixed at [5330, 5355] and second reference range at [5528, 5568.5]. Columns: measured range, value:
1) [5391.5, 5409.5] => 0.8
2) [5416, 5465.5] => 0.6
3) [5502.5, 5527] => 0.2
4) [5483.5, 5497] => 0.1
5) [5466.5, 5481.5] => 0.9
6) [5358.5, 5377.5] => 0.2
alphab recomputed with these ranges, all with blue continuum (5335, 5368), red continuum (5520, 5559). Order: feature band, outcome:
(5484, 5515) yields 0.8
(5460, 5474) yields 0.9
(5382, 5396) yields 0.2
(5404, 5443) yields 1.2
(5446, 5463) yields 0.7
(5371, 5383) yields 0.3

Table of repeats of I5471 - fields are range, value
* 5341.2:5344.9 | 11.4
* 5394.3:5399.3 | 11.2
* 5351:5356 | 11.8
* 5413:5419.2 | 11.4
